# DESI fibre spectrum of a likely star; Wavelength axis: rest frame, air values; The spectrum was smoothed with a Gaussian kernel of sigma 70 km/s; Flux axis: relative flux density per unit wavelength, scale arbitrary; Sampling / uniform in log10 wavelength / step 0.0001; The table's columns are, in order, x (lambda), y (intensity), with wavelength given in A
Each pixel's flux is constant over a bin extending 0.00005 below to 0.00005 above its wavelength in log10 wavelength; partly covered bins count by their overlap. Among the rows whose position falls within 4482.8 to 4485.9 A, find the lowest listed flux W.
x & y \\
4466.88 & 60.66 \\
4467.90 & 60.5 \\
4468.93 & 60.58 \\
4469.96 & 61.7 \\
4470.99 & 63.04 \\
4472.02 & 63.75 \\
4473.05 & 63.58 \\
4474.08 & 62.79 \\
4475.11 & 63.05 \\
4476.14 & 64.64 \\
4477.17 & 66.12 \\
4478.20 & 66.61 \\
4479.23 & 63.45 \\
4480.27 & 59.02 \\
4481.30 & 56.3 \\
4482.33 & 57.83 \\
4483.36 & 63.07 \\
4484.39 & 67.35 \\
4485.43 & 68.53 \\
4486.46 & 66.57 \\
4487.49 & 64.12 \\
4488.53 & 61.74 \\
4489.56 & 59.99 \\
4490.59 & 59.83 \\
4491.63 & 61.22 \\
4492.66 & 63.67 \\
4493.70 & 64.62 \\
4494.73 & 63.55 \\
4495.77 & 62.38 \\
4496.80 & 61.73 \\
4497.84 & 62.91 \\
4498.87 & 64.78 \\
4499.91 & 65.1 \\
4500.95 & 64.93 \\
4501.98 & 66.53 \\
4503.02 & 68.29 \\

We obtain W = 63.07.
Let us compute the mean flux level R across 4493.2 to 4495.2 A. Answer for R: 64.2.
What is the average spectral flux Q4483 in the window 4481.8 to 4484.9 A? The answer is 62.8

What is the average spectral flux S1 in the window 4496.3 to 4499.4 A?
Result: 63.1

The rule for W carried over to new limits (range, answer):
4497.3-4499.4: 62.91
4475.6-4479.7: 63.45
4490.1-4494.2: 59.83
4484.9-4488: 64.12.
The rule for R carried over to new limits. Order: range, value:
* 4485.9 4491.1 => 62.6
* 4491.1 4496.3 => 63.1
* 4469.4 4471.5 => 62.3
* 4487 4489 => 62.7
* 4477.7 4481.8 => 61.3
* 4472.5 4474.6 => 63.2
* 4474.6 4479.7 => 64.8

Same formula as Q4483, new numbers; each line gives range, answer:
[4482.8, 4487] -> 66.3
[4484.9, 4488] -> 66.4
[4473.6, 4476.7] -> 63.6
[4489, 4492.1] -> 60.4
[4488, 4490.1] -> 60.9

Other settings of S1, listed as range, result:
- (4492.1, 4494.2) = 64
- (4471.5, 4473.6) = 63.6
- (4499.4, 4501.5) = 65.1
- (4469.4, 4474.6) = 62.9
